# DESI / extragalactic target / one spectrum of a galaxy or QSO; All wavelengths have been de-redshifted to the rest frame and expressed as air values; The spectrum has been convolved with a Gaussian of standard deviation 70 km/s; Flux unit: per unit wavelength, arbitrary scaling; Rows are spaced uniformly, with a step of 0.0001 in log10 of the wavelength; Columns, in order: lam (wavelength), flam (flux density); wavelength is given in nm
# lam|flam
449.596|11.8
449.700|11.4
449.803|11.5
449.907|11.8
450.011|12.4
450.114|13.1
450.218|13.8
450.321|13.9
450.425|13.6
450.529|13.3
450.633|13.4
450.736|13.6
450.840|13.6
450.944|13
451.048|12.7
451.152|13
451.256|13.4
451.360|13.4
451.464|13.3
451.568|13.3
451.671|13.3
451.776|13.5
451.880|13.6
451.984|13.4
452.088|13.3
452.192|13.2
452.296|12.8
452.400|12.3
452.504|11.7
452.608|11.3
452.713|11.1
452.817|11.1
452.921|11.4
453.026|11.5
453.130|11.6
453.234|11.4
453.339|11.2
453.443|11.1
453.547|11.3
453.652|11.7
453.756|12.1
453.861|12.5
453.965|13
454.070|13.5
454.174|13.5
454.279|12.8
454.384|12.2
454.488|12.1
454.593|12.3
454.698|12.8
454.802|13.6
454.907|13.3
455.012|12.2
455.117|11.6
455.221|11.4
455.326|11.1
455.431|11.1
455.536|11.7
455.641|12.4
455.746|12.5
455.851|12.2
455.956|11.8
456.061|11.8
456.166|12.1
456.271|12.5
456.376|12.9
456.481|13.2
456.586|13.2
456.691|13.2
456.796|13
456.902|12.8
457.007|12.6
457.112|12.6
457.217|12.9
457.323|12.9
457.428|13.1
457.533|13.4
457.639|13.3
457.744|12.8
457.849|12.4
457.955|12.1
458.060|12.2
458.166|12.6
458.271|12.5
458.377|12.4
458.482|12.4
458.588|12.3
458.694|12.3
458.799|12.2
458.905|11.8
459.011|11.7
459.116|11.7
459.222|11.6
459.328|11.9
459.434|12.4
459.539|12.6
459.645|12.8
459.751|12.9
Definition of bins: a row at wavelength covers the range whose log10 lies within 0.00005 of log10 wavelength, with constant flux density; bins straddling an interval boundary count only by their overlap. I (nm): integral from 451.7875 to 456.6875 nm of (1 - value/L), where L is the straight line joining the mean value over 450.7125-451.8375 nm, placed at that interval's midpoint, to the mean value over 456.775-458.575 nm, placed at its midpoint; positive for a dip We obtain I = 0.28 nm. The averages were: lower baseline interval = 13.3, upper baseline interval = 12.7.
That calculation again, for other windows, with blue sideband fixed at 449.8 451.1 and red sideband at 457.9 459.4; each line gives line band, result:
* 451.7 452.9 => 0.039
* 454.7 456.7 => 0.028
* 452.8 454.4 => 0.090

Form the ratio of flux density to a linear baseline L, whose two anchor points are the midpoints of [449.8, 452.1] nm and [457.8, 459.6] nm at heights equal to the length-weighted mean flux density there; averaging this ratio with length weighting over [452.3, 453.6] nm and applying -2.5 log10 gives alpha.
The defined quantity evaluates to 0.13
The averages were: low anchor 13.2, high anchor 12.2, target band 11.5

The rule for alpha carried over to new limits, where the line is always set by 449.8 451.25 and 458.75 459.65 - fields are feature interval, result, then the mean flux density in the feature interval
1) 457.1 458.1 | -0.048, 12.8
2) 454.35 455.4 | 0.029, 12.2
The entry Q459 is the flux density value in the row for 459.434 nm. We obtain 12.4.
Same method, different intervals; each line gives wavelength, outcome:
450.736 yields 13.6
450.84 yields 13.6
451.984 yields 13.4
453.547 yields 11.3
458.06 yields 12.2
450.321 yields 13.9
